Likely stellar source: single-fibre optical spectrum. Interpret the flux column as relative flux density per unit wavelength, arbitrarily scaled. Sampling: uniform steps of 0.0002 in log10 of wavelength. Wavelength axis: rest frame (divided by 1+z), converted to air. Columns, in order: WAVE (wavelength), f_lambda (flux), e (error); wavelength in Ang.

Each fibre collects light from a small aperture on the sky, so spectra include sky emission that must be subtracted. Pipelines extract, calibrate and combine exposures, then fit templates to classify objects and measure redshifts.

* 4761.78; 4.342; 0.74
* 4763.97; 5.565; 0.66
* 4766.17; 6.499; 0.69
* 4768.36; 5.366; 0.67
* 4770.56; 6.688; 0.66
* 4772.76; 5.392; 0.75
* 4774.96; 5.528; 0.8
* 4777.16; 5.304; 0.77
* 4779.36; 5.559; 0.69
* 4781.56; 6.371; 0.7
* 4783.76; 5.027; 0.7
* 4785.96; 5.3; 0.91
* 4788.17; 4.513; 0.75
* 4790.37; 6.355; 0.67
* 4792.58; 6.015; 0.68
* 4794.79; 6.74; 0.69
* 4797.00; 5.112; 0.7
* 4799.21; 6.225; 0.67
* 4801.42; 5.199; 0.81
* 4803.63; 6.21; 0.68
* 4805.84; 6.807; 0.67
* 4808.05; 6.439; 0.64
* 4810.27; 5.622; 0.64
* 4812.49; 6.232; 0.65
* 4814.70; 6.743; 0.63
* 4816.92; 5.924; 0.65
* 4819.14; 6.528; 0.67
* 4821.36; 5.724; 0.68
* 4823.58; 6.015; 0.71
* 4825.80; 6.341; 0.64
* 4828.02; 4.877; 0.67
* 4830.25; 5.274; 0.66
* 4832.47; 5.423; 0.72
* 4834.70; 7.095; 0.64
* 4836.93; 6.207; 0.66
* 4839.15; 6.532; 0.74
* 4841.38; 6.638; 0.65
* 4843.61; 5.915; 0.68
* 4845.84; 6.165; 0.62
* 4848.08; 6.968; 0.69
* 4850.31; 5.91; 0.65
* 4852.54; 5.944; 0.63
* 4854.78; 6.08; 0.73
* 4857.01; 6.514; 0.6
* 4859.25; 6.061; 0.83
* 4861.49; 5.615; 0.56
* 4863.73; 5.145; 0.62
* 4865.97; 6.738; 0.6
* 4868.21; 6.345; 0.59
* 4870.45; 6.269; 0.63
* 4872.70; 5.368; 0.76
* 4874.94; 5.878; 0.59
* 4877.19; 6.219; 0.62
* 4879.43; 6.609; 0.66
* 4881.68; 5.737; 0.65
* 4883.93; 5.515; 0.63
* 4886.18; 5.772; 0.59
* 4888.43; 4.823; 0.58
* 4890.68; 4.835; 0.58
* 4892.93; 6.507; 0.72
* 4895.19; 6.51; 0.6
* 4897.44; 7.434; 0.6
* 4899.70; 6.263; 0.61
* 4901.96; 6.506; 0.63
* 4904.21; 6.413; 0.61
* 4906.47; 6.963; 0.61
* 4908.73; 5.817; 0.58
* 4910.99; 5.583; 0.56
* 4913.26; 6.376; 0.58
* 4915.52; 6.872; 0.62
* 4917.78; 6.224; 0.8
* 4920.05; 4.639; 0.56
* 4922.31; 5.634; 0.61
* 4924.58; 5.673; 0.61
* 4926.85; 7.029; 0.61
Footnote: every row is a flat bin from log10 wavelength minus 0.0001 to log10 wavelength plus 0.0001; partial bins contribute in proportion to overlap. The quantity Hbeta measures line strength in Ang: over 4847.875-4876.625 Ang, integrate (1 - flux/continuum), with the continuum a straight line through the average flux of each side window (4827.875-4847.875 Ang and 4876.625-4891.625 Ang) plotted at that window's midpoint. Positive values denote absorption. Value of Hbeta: -0.9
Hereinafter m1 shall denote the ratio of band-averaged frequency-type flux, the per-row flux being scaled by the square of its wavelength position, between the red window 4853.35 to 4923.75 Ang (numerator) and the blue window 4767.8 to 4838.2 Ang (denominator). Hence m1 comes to 1.06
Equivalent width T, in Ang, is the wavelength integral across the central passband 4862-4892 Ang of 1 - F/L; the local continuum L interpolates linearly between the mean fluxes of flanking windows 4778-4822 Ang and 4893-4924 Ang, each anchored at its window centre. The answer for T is 1.8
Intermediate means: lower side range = 5.93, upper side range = 6.25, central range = 5.79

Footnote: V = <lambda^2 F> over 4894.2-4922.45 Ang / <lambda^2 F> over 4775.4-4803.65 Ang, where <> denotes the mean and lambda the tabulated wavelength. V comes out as 1.2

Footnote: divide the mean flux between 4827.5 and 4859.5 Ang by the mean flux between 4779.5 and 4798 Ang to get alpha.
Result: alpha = 1.1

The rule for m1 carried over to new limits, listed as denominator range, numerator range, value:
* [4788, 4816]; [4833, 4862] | 1.05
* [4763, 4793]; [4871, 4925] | 1.11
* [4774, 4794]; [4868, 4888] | 1.10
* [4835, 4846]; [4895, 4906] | 1.07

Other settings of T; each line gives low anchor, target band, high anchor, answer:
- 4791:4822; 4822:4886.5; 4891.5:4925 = 1.3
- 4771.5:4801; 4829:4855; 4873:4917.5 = -1.3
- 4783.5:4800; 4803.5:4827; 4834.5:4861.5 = -1.2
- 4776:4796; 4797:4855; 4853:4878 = -2.5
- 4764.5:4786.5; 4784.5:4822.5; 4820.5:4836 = -1.3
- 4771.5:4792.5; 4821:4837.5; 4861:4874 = -0.3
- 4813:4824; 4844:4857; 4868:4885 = -0.3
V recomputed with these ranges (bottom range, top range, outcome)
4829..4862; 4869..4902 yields 0.99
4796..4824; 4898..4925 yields 1.05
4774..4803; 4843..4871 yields 1.12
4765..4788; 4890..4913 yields 1.18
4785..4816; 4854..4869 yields 1.04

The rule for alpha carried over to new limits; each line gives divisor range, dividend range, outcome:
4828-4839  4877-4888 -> 0.99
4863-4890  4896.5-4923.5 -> 1.06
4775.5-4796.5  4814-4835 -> 1.05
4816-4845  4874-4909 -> 1.01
